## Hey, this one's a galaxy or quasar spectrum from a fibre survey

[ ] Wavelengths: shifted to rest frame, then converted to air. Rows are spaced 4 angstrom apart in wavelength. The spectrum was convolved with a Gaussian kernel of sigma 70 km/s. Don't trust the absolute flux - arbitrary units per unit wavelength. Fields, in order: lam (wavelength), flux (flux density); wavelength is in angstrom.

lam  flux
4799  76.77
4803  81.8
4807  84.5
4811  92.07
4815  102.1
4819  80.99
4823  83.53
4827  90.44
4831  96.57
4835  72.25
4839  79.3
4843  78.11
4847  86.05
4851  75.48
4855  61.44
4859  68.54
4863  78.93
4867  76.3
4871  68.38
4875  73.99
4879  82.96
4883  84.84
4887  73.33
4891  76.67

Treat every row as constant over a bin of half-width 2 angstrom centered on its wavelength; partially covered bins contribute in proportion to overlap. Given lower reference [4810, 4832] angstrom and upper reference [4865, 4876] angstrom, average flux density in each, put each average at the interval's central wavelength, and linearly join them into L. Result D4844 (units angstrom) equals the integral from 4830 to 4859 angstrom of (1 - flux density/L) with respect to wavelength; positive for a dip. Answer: 1.8 angstrom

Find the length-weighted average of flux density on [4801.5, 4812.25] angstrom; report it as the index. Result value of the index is 85.9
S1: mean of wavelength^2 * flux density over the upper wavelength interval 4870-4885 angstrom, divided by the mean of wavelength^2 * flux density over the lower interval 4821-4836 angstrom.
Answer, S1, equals 0.9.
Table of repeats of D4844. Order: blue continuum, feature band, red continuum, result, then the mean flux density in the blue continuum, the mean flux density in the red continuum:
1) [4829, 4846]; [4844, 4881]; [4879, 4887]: 3.1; 81.8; 81.5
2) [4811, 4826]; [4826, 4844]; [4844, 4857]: -0.3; 89.4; 74.6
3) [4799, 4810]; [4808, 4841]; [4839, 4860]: -3.3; 82.8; 74.7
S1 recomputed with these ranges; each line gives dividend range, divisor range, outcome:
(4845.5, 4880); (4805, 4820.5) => 0.84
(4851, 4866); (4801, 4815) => 0.82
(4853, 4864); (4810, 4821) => 0.76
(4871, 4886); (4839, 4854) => 1.01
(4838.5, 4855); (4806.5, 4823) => 0.88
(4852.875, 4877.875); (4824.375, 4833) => 0.78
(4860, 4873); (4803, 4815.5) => 0.84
